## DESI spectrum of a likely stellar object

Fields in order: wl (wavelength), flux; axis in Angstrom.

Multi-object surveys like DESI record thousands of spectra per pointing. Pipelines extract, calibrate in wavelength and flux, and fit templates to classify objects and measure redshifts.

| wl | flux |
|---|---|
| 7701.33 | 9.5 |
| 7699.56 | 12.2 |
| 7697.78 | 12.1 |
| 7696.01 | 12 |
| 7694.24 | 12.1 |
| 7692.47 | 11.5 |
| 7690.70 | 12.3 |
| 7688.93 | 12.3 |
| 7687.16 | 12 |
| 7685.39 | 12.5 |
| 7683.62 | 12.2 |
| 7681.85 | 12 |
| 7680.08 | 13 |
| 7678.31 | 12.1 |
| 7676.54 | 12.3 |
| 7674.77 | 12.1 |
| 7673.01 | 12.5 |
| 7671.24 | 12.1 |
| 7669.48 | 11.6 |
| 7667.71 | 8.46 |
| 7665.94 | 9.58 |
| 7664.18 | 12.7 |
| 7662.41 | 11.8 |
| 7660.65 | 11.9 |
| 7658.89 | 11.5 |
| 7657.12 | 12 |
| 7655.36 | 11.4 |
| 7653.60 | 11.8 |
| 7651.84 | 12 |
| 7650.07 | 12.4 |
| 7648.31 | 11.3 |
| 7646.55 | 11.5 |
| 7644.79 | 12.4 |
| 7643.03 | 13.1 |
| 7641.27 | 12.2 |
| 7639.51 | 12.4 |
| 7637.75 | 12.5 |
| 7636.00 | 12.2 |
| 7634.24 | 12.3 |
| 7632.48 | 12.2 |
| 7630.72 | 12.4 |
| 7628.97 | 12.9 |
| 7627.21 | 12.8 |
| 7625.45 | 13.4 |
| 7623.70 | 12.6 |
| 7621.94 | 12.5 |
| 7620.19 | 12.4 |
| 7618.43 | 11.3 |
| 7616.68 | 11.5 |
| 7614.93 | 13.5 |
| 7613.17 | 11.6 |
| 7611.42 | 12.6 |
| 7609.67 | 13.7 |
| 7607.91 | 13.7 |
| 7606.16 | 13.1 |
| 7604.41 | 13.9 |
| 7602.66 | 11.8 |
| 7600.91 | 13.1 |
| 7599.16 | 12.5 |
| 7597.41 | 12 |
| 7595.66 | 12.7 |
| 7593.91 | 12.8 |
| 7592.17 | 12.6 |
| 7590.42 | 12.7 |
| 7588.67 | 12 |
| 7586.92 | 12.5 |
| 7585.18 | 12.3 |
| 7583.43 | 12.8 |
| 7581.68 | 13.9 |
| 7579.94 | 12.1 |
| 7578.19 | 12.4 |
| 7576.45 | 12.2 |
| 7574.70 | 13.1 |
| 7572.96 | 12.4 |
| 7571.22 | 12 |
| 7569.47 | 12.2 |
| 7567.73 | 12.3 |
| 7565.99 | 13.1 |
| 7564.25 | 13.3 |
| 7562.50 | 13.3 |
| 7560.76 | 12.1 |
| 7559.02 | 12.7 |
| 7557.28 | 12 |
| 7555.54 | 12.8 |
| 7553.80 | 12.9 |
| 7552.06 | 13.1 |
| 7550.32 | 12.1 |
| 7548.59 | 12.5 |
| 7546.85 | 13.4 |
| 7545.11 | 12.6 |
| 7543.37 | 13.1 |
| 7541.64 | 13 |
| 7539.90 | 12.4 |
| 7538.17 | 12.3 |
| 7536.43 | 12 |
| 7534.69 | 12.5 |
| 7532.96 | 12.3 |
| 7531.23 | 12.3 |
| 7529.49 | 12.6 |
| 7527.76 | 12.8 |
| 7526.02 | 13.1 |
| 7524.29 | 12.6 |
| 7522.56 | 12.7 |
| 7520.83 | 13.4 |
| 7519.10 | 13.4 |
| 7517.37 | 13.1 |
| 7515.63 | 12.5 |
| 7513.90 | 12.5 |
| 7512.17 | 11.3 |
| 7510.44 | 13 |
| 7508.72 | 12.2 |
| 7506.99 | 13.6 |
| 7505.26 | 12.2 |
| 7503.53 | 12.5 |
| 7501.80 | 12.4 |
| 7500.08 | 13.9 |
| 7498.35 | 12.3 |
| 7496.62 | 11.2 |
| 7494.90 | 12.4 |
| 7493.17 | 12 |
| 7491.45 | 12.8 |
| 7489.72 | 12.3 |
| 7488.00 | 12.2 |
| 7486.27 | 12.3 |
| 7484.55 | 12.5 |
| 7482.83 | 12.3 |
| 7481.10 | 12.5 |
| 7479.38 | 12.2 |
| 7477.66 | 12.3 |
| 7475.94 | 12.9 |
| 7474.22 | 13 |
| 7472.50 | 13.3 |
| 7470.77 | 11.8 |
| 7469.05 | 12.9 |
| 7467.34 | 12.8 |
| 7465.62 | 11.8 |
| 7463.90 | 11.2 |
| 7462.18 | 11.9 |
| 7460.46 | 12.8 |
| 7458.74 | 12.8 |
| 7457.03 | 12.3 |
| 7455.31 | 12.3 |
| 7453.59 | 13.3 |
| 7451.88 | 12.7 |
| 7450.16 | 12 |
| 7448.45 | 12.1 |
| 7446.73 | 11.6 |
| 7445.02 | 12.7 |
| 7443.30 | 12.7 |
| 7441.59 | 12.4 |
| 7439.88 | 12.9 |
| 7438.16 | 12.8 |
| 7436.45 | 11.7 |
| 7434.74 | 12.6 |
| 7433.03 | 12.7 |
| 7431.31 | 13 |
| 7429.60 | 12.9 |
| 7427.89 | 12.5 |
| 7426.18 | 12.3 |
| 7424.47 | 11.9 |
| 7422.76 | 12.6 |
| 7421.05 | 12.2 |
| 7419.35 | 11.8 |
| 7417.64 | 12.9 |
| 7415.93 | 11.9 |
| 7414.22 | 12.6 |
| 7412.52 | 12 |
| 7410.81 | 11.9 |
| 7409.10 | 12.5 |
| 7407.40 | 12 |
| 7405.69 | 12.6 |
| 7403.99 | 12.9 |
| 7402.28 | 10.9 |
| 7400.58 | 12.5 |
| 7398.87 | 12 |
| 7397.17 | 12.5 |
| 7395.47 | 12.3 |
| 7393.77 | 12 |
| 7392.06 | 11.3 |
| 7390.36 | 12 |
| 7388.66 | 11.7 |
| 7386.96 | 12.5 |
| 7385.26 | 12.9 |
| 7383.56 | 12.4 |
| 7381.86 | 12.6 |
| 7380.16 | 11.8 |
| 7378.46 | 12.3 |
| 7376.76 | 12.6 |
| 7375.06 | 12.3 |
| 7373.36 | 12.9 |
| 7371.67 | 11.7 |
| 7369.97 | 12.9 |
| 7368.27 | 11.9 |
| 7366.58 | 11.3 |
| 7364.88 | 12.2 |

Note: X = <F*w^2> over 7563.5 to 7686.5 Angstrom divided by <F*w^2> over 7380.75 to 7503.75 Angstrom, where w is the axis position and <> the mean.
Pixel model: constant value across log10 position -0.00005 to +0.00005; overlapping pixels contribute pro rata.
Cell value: 1.0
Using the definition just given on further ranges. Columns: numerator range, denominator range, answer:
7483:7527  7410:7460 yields 1.03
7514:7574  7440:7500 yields 1.04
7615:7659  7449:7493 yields 1.03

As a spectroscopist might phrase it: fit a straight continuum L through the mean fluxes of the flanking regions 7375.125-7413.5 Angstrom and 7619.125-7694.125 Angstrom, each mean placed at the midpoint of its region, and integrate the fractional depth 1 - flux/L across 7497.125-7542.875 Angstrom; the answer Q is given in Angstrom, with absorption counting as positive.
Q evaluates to -1.9 Angstrom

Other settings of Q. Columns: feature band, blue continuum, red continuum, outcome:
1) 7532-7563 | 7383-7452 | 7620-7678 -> -1.17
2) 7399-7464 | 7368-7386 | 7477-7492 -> 0.11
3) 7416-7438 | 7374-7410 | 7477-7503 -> -0.25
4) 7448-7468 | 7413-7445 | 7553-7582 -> 0.26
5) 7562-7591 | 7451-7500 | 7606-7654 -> -0.43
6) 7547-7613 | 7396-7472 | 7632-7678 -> -3.61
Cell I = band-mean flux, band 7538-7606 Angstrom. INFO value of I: 12.7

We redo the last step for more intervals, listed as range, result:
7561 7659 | 12.5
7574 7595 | 12.6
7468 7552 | 12.6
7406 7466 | 12.4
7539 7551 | 12.7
